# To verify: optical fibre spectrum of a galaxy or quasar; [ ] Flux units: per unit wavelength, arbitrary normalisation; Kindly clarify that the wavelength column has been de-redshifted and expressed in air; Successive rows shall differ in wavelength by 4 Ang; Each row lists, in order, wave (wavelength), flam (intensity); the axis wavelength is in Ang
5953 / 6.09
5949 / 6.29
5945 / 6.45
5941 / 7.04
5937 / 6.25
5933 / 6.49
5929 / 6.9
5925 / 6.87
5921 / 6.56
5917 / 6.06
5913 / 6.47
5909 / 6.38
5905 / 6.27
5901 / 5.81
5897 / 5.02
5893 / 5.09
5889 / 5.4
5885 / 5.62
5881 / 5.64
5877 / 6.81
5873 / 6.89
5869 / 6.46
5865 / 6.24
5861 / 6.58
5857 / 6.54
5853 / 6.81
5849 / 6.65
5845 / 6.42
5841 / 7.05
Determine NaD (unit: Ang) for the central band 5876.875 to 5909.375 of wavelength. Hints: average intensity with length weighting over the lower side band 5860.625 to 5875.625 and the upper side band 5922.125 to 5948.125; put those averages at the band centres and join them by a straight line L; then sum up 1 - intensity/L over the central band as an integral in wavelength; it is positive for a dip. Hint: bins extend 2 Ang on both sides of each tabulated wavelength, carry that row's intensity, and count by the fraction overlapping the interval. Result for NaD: 4.41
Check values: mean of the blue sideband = 6.55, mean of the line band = 5.69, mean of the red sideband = 6.65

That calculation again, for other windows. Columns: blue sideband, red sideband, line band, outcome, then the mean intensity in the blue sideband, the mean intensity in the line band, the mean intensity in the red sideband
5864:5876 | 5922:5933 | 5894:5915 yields 2.4 Ang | 6.58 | 5.95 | 6.78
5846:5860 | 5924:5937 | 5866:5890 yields 1.7 Ang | 6.64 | 6.17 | 6.67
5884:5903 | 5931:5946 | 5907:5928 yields -1.7 Ang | 5.38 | 6.49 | 6.56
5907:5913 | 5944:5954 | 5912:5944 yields -1.2 Ang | 6.41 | 6.58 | 6.28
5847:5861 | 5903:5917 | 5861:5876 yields 0.0 Ang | 6.65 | 6.56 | 6.33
